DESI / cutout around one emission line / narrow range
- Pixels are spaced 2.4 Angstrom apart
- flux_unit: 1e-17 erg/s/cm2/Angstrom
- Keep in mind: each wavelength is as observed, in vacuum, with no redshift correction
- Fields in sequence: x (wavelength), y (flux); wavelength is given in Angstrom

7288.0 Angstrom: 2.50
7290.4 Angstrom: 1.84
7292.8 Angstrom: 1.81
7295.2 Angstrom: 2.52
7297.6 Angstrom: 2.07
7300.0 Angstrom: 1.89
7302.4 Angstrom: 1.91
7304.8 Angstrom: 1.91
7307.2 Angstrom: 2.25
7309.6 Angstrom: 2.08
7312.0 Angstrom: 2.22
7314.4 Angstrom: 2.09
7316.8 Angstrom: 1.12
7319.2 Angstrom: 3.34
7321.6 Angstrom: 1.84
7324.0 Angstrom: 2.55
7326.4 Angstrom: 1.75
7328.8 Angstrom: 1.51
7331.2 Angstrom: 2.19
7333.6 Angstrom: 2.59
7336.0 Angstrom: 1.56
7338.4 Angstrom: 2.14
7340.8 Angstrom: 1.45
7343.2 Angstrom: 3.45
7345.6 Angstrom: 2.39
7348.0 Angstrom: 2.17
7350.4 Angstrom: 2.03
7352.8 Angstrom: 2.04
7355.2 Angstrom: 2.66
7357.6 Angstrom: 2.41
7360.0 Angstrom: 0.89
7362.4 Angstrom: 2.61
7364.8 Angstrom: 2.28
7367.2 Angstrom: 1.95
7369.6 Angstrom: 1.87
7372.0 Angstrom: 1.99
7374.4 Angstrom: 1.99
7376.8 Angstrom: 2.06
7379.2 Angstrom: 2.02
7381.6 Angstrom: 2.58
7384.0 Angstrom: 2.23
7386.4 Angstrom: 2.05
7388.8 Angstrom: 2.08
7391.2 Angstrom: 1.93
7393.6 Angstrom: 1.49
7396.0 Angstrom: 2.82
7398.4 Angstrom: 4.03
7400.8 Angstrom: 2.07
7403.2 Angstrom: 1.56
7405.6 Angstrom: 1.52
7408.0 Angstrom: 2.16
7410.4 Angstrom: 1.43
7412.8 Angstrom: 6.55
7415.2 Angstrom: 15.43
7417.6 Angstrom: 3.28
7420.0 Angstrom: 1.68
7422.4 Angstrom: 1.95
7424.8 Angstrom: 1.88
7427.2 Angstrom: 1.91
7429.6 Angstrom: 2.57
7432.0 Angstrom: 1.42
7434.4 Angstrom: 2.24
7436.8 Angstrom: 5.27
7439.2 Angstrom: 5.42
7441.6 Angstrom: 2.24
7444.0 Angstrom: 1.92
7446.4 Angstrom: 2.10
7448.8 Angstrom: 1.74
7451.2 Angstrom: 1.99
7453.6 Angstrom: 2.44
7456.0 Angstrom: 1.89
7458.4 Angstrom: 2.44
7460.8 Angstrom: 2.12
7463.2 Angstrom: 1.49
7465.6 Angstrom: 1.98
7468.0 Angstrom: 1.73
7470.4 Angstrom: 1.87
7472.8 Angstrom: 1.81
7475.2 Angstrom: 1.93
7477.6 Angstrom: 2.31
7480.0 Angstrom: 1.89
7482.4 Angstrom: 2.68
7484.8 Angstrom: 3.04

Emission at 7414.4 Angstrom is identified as H-alpha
